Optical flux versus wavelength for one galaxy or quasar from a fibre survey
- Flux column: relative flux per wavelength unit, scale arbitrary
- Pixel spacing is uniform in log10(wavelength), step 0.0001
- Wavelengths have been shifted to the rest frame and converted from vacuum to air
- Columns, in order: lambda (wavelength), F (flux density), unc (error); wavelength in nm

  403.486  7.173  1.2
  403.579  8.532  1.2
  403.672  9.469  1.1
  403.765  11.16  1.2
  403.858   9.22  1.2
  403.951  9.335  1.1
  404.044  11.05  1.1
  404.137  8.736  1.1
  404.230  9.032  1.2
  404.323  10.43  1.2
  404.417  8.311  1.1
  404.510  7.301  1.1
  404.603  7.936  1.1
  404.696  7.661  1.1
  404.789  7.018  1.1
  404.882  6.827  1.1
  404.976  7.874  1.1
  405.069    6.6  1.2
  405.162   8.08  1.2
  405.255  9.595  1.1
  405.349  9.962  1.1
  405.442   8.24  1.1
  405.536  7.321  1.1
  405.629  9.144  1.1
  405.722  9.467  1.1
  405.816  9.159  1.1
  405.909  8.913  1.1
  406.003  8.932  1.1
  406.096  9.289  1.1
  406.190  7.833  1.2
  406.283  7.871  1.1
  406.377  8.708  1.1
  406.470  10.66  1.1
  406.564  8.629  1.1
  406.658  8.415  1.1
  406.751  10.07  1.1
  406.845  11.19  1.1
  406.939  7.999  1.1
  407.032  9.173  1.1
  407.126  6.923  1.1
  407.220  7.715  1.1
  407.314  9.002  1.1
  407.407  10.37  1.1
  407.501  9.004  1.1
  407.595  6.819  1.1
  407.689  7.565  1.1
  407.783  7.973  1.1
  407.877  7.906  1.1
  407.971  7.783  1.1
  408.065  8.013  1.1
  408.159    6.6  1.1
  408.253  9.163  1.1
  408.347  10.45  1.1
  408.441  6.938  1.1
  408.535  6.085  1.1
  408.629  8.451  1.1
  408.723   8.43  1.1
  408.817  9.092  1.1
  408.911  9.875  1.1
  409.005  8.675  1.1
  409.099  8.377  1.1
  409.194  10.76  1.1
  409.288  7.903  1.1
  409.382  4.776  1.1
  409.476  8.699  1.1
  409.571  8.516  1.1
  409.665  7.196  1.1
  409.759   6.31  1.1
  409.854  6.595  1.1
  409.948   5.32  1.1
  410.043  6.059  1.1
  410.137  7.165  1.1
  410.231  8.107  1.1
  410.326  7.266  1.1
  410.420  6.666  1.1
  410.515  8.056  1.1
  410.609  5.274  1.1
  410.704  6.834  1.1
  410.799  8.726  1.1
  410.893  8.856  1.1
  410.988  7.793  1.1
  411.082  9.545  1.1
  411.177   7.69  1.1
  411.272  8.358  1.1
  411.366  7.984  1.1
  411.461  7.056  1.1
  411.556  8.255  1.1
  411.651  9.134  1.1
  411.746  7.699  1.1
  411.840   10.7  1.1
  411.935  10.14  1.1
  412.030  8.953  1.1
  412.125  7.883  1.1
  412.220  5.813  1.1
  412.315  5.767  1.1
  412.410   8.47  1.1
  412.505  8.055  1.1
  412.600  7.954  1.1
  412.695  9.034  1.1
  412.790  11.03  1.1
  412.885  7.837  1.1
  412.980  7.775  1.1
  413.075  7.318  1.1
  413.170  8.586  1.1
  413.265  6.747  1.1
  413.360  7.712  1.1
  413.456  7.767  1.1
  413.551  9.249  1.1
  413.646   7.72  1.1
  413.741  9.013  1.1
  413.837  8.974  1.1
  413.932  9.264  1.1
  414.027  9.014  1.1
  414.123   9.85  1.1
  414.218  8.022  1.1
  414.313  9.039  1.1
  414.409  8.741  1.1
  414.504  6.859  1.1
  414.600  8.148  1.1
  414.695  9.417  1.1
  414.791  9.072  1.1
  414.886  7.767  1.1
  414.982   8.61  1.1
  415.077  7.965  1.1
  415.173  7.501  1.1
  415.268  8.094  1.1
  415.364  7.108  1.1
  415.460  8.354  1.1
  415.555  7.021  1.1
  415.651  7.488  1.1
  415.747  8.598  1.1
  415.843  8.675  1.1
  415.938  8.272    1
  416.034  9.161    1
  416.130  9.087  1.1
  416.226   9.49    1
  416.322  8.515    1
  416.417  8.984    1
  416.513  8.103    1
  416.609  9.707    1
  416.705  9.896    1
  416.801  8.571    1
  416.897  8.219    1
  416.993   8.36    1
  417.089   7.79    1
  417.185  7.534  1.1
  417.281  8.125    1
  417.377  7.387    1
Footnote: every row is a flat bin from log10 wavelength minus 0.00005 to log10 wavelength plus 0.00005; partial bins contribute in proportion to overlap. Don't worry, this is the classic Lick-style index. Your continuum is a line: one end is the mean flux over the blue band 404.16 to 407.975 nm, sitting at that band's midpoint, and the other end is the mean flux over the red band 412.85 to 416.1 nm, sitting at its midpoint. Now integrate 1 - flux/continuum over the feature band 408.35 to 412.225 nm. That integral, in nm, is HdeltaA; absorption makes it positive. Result 0.222 nm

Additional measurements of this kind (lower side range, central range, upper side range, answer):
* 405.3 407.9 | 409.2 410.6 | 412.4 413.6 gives 0.229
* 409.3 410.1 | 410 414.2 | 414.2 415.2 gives -0.350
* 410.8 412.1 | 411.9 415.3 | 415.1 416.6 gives 0.069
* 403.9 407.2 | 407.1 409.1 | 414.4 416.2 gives 0.070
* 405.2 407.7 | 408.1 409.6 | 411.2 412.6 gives 0.041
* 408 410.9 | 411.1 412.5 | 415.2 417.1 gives -0.033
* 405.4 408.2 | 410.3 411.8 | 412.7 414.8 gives 0.120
